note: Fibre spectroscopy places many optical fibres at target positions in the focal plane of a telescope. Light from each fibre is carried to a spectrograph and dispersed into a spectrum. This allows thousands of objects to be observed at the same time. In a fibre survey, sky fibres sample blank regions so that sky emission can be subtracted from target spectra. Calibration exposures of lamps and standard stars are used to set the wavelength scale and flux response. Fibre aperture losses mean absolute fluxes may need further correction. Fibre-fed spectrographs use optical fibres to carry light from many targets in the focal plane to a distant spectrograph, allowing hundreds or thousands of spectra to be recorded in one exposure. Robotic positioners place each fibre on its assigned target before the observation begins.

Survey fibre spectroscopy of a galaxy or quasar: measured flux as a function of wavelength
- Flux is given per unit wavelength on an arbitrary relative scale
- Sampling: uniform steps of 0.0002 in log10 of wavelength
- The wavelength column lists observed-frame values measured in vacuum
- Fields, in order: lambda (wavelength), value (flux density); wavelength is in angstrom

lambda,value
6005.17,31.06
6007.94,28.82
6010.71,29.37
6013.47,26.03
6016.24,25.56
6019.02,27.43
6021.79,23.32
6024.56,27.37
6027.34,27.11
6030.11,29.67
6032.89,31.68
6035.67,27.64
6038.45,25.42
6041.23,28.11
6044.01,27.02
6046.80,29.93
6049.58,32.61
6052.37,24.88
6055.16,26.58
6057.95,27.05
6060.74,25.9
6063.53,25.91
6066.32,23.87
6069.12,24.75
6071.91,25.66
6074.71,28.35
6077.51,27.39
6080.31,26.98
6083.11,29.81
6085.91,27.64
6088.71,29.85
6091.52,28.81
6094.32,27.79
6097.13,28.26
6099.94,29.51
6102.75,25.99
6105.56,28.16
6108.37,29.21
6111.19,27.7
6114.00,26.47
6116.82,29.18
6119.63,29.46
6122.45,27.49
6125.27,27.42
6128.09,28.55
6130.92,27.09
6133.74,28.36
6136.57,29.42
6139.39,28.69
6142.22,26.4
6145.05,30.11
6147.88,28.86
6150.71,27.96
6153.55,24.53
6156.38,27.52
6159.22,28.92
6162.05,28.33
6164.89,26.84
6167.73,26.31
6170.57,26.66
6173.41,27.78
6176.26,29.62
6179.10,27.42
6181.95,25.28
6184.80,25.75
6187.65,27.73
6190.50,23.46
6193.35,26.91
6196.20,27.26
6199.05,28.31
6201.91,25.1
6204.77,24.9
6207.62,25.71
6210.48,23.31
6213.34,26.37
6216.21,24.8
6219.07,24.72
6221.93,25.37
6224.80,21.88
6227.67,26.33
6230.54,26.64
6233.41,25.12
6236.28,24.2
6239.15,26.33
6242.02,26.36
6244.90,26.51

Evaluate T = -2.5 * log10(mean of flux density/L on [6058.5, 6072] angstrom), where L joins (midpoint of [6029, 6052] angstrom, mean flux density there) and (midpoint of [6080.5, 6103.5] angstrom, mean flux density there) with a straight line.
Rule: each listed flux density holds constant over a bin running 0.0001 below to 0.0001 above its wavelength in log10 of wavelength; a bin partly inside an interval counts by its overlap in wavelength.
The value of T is 0.13 mag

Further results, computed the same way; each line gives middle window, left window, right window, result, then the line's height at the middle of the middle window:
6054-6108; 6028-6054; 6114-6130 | 0.040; 28.3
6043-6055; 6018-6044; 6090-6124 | -0.030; 27.7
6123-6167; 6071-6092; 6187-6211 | -0.040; 26.9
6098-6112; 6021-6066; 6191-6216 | -0.051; 26.8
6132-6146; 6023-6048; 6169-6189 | -0.042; 27.4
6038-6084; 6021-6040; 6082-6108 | 0.036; 28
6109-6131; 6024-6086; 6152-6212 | -0.040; 27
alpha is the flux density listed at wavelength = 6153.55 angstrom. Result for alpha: 24.53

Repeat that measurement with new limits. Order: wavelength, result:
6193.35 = 26.91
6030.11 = 29.67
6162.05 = 28.33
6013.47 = 26.03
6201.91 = 25.1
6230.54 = 26.64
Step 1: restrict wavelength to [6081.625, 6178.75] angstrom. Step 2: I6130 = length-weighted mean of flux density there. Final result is 28.1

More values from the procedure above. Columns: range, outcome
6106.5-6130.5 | 28.1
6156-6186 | 27.3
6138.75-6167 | 27.8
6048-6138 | 27.7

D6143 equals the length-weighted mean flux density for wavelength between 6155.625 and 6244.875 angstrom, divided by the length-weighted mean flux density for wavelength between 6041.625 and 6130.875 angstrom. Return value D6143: 0.9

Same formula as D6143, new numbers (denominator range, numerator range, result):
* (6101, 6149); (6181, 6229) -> 0.90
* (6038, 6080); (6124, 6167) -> 1.04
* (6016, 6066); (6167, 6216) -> 0.96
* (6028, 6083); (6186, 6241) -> 0.93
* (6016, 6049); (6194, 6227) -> 0.91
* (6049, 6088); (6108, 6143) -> 1.05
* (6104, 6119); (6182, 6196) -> 0.92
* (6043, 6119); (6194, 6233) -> 0.92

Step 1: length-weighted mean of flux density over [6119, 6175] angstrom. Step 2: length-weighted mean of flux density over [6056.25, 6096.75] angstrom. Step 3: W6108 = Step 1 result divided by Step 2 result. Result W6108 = 1.0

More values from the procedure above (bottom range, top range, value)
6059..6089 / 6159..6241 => 0.97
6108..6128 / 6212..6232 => 0.89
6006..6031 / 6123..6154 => 1.03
